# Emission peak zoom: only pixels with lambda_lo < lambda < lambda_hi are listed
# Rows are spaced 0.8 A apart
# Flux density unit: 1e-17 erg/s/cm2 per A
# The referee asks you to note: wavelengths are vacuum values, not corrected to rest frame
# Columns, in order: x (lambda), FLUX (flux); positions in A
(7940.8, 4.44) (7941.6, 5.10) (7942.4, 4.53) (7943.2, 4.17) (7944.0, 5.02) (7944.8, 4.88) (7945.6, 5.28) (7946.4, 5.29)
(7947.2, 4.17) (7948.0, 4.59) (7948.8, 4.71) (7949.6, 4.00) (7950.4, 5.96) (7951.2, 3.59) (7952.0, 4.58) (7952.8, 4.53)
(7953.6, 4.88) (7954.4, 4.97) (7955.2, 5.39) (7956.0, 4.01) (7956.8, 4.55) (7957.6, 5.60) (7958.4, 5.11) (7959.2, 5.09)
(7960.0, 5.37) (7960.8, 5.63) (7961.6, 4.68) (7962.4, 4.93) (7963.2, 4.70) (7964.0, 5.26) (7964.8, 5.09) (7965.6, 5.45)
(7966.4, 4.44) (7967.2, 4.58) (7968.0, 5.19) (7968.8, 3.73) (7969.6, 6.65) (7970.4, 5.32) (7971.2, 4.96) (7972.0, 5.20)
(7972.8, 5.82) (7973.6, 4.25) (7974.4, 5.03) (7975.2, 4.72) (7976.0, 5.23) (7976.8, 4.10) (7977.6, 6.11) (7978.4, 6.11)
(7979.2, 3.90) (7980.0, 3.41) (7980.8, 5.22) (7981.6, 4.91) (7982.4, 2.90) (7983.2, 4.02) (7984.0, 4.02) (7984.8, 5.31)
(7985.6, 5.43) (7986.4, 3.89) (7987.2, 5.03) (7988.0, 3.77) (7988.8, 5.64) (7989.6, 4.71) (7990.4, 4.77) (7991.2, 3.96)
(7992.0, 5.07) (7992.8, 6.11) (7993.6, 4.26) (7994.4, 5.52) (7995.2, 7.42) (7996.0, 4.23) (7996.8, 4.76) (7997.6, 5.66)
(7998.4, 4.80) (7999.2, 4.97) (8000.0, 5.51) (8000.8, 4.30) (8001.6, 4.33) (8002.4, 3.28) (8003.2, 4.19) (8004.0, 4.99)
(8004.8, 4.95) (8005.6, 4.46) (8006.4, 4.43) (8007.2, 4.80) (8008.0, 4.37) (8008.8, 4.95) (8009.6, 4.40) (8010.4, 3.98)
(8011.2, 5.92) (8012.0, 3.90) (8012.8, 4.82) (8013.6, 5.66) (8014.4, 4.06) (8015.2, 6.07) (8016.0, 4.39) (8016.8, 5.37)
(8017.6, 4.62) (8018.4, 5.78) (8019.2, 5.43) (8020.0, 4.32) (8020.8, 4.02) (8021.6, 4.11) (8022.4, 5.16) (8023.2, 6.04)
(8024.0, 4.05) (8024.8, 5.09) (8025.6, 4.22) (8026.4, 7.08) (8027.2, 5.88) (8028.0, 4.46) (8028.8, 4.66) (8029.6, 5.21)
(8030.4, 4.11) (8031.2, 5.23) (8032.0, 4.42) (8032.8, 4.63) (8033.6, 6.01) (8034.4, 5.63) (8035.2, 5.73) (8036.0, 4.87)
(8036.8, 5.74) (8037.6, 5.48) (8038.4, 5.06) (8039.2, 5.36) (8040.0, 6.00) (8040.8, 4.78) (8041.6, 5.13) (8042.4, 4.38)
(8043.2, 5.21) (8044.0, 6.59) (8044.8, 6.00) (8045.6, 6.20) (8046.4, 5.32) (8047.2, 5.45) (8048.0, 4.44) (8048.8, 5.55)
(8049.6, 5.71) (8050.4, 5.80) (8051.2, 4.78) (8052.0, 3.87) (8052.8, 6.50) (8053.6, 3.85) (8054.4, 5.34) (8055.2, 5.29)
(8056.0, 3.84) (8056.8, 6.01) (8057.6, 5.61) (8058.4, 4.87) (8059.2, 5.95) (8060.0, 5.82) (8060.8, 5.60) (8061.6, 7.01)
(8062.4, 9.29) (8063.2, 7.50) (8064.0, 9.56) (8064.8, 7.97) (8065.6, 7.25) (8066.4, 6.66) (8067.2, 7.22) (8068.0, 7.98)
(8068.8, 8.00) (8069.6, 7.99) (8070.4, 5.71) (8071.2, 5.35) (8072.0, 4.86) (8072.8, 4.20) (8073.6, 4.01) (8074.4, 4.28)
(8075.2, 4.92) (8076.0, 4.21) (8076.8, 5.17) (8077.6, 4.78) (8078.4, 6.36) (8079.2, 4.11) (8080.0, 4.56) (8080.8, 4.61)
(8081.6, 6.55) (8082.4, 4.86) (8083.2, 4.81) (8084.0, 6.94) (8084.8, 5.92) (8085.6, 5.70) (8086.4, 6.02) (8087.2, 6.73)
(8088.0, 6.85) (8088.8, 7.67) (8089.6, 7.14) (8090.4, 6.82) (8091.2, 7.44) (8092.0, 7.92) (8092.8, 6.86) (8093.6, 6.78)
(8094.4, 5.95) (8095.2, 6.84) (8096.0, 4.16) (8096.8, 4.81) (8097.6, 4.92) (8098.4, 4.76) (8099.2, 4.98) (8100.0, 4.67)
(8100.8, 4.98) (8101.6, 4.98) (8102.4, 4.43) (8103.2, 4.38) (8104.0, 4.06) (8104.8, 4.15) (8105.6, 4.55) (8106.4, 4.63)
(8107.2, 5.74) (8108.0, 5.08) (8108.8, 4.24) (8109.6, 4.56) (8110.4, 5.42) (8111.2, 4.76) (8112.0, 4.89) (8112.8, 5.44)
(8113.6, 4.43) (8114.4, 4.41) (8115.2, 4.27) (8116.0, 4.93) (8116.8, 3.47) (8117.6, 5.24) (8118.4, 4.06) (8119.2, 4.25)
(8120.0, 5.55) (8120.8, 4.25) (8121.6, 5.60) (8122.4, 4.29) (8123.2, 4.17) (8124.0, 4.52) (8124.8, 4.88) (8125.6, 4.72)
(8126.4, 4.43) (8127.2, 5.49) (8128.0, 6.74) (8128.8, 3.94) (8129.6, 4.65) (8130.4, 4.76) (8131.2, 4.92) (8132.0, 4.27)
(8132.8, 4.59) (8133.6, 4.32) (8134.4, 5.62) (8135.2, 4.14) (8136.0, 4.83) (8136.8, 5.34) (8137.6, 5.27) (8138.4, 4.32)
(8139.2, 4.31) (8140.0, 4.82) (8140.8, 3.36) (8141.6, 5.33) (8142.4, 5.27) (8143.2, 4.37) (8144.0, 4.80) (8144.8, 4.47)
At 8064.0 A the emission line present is Halpha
